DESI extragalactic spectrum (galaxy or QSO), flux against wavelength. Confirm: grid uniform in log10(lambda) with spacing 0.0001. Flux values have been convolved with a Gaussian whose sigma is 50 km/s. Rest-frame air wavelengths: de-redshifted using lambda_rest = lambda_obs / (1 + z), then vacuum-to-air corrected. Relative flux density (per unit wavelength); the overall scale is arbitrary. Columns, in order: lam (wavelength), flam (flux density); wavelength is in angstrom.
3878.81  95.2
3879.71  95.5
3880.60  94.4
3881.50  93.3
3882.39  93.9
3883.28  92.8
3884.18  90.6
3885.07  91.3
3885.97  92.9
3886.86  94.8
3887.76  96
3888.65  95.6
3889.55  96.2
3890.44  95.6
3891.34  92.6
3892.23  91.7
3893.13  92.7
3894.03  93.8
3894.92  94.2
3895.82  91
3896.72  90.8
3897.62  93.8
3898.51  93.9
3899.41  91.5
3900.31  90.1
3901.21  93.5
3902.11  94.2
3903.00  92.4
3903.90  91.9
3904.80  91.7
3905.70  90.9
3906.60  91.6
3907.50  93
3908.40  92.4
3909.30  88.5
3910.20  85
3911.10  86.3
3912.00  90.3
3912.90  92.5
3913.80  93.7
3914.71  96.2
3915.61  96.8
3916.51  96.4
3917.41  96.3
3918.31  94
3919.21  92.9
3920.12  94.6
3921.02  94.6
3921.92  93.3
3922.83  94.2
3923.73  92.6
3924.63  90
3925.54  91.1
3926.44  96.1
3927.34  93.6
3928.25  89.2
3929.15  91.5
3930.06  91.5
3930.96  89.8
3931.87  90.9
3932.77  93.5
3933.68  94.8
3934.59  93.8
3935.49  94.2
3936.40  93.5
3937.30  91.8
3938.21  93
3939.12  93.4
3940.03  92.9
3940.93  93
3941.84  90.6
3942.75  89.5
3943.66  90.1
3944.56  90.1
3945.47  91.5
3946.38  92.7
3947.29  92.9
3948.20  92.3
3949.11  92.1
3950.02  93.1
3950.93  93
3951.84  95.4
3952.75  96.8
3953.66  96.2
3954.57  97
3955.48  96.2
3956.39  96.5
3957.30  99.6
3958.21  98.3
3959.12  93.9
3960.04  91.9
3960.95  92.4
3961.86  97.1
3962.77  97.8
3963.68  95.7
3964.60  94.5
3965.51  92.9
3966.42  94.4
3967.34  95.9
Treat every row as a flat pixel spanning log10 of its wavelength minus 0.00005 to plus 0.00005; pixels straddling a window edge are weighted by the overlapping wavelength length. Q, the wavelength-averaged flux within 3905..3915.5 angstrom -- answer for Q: 91.1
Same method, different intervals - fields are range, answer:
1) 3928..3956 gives 92.8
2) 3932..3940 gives 93.3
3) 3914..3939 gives 93.3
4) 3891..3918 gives 92.3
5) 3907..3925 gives 92.7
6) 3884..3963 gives 93.1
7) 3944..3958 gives 94.4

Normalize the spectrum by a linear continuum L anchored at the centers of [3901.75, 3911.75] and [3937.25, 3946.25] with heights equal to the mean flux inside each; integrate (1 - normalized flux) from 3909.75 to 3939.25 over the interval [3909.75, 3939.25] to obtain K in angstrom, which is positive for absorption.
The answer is -0.52 angstrom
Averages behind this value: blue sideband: 90.7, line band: 92.8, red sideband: 91.6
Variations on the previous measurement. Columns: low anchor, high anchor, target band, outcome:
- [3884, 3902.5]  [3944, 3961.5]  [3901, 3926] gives 0.28 angstrom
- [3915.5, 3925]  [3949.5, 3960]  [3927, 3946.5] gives 0.60 angstrom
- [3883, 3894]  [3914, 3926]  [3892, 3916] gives 0.46 angstrom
